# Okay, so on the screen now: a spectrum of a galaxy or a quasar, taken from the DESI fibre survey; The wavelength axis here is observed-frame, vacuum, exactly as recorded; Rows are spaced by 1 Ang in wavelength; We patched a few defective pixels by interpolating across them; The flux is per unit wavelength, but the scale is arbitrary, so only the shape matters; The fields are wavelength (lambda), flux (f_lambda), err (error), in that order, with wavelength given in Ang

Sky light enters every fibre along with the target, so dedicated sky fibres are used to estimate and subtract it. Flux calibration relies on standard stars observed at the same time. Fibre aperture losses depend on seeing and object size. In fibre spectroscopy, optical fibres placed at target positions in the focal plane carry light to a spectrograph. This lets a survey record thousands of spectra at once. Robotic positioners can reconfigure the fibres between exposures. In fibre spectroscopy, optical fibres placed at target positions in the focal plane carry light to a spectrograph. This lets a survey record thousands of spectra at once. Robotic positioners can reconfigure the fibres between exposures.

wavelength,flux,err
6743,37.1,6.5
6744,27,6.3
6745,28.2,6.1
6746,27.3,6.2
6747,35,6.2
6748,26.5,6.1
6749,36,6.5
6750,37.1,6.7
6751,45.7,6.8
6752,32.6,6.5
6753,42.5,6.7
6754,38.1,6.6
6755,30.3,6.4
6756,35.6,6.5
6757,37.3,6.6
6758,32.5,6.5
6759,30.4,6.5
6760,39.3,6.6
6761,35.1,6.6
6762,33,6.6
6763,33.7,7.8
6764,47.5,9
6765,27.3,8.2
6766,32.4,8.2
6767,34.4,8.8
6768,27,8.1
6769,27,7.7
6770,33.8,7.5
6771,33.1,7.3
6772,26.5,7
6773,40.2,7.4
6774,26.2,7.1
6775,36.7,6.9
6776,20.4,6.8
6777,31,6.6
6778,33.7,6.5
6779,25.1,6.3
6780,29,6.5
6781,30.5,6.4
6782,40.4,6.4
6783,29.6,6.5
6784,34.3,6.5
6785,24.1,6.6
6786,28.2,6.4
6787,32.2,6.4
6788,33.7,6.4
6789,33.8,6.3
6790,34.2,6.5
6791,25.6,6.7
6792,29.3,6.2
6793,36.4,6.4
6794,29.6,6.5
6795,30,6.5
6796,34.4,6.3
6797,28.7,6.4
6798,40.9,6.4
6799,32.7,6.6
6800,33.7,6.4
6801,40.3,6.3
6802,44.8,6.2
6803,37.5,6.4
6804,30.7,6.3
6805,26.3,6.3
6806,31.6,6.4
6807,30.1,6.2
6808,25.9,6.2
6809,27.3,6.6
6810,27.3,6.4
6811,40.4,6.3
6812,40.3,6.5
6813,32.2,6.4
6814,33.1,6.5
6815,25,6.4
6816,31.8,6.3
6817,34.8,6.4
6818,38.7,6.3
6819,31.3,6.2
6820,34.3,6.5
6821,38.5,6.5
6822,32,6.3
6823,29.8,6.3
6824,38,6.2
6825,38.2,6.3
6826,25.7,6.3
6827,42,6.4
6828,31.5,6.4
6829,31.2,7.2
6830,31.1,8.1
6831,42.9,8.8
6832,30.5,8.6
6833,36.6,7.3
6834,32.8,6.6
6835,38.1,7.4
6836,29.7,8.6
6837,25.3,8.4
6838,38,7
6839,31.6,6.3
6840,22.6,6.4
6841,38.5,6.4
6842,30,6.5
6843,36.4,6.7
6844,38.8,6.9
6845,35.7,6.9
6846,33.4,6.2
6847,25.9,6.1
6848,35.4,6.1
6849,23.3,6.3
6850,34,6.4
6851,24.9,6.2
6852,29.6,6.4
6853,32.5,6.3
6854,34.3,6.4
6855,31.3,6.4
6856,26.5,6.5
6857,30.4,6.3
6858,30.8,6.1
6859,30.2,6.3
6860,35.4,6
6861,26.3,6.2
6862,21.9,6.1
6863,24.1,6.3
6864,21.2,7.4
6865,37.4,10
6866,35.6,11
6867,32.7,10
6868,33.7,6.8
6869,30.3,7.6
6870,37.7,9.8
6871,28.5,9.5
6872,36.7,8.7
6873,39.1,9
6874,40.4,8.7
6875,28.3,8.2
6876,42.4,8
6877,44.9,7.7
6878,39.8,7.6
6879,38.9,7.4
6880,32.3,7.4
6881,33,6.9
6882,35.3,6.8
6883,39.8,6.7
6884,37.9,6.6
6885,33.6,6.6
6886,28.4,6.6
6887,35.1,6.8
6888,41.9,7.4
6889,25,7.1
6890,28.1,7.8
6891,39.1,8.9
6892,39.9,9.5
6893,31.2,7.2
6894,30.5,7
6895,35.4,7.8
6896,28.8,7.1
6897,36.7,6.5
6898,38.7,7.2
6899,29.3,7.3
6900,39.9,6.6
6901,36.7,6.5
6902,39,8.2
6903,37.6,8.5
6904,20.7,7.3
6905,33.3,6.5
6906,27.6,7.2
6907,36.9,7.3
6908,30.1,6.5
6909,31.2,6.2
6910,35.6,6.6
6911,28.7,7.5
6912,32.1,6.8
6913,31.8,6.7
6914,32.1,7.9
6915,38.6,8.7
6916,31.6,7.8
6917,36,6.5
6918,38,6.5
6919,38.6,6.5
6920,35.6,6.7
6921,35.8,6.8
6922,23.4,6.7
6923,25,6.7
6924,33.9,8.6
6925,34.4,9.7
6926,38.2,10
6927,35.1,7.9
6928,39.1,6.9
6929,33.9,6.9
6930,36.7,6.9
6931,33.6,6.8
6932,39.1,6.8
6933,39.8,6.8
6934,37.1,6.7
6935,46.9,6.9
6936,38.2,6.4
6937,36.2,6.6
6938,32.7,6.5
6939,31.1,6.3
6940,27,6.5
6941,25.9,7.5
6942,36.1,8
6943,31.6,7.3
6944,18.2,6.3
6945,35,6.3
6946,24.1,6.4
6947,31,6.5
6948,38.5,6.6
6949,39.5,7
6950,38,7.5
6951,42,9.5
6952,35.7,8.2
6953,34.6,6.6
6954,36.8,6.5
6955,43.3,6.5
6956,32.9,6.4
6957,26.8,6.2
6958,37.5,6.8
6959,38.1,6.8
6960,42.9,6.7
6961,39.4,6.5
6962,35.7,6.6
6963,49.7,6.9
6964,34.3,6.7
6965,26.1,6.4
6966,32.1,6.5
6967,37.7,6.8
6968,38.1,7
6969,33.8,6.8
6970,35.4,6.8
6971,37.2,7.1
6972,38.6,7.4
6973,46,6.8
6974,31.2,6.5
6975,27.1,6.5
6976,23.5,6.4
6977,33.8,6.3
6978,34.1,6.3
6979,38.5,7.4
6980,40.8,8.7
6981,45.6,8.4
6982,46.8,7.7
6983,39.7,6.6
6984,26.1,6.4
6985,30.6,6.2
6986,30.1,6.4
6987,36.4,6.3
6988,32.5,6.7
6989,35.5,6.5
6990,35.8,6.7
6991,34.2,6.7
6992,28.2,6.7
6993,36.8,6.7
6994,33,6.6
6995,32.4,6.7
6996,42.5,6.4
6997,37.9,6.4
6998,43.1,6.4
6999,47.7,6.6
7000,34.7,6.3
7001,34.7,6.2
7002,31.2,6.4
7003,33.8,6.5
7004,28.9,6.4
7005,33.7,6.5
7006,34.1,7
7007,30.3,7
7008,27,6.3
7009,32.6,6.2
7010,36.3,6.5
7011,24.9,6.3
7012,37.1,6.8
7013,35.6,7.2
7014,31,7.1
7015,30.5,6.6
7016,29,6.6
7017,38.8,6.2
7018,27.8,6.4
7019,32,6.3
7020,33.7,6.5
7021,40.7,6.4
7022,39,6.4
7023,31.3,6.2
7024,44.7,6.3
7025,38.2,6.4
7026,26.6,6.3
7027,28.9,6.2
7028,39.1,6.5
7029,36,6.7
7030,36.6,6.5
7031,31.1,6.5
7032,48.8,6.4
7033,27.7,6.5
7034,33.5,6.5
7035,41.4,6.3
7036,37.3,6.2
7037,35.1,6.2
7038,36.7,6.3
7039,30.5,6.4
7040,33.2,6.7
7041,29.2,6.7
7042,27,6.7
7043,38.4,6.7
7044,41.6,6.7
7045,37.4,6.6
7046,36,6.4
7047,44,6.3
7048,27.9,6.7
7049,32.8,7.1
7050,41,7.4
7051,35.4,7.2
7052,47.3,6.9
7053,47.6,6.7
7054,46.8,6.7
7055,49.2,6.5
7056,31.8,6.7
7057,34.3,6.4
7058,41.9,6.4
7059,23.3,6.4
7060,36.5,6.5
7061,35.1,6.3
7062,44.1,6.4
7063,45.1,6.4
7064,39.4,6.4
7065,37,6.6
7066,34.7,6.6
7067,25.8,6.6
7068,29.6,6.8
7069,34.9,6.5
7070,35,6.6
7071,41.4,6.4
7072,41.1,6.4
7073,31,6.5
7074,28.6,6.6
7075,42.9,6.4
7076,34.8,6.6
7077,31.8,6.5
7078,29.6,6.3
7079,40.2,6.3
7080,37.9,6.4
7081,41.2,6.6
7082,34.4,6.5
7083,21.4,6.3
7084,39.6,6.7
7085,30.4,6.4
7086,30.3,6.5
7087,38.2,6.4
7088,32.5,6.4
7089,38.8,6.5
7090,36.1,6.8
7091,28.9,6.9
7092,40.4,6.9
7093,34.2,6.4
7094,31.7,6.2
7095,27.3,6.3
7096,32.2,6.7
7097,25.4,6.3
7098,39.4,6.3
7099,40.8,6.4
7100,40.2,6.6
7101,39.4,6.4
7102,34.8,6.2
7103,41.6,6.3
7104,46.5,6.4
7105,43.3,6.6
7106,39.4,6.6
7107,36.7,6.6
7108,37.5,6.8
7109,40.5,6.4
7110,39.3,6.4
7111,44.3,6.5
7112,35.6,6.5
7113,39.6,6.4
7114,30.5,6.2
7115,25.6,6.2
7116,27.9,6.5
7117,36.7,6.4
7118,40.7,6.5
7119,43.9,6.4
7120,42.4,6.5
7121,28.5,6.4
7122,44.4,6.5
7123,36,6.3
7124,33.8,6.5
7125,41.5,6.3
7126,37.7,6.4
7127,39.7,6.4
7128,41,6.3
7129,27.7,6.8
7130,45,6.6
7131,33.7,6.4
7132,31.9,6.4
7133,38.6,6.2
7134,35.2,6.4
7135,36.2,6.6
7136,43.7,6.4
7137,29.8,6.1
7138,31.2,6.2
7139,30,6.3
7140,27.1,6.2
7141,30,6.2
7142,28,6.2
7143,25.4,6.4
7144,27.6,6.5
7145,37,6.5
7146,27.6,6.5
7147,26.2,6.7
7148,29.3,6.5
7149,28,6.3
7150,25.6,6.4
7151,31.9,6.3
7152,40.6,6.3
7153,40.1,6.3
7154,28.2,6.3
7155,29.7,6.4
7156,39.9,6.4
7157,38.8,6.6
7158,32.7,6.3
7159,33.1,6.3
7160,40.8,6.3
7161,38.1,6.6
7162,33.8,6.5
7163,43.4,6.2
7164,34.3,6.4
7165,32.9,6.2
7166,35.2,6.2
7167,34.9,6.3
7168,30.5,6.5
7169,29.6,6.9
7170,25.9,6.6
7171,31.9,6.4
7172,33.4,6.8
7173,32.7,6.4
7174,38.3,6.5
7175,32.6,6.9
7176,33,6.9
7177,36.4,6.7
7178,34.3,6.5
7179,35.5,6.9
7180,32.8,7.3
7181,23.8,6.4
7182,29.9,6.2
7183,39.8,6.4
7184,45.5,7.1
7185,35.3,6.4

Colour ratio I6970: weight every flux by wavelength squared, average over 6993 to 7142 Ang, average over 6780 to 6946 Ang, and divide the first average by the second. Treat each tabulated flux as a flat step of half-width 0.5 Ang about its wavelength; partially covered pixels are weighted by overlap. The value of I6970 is 1.1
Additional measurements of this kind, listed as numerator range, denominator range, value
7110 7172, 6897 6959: 1.06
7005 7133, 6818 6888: 1.15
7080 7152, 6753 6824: 1.17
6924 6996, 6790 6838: 1.11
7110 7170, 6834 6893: 1.13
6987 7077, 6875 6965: 1.06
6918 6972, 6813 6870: 1.13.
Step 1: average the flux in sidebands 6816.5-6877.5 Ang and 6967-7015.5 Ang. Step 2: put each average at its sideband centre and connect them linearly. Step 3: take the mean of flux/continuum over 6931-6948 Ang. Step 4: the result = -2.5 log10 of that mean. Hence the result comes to 0.03 mag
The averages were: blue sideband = 32.8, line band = 33.3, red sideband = 34.8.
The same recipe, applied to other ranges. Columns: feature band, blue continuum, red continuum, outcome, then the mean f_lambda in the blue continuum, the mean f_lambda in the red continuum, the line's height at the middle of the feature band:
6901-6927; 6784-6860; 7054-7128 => 0.023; 32.6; 36.4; 33.9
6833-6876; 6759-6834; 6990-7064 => 0.056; 32.8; 35.7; 33.5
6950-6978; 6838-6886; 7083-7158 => -0.070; 32.8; 35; 33.7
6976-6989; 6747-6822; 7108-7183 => -0.063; 33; 34.3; 33.7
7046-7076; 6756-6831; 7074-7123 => -0.048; 32.7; 36.2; 35.7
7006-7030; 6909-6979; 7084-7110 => 0.061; 34.8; 36.4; 35.5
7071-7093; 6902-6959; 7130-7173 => -0.050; 34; 33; 33.3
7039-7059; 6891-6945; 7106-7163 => -0.091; 33.9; 34.9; 34.5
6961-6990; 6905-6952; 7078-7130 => -0.033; 34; 36.4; 34.6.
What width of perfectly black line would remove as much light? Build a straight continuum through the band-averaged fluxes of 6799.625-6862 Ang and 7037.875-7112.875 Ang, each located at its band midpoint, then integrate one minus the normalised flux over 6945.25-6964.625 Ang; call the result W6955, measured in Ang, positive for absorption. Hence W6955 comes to -1.3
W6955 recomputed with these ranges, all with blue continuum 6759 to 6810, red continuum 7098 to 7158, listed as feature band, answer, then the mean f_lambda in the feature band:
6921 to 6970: -1.8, 34.9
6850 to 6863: 1.3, 29.5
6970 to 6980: -0.2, 34.8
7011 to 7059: -1.9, 35.9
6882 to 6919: -0.7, 33.9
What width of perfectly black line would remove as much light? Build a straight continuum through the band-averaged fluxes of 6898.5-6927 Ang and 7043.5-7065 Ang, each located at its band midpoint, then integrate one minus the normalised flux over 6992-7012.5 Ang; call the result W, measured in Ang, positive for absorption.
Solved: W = 1.3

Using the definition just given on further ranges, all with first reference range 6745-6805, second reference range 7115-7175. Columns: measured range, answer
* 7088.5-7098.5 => 0.2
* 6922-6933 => -0.4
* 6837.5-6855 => 0.6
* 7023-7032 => -0.5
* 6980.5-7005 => -1.5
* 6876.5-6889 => -1.1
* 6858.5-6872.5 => 1.0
